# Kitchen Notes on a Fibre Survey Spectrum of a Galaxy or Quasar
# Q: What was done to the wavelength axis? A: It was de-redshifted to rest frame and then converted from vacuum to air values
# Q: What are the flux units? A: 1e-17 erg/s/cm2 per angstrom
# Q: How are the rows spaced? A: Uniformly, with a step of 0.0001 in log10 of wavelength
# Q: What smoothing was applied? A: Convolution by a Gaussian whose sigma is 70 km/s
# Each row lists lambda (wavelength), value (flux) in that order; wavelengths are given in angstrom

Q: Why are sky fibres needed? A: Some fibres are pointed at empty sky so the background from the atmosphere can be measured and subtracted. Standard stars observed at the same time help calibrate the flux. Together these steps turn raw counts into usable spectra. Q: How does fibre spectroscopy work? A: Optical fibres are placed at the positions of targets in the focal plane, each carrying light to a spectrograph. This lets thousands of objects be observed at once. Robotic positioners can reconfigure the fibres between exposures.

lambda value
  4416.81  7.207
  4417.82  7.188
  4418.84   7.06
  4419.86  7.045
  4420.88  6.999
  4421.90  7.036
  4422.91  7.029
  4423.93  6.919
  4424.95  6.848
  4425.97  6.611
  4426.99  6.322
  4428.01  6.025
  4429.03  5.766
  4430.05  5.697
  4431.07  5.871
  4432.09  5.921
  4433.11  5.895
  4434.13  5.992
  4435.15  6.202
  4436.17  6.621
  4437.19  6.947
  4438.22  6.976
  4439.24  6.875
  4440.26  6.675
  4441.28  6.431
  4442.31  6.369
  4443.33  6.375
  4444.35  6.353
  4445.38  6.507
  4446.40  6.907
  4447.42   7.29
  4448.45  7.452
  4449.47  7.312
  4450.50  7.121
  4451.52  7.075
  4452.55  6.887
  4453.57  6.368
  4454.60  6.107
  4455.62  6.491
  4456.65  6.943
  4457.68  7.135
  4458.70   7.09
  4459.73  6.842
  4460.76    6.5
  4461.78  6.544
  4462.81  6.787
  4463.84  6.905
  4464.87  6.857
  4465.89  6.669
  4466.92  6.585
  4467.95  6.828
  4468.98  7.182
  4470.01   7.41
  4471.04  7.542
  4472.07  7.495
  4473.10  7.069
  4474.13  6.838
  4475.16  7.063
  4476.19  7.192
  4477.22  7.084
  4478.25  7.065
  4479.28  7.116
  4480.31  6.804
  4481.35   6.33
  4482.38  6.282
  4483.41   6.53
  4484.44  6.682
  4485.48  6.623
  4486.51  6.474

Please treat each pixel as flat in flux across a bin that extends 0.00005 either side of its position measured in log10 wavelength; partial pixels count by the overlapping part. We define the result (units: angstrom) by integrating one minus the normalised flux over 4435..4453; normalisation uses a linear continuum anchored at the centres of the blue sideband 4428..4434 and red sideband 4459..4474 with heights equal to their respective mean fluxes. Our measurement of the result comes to -1.6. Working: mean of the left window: 5.86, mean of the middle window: 6.81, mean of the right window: 6.94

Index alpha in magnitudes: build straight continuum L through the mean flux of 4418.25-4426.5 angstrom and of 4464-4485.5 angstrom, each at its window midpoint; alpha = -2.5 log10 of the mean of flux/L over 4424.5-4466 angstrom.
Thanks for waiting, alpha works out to 0.05 mag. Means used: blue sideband 6.94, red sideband 6.92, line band 6.6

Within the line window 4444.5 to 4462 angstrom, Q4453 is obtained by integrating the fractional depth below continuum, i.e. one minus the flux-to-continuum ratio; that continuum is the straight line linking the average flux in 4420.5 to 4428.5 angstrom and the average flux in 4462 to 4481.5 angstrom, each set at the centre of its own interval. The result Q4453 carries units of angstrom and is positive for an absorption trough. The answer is 0.1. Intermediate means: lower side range 6.72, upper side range 6.99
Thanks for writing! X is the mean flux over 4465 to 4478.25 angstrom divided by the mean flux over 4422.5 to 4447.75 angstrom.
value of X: 1.10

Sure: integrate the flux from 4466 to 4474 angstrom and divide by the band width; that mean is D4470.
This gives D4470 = 7.11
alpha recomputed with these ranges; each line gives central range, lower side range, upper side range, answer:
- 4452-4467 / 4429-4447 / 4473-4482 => -0.01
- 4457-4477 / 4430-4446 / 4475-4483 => -0.04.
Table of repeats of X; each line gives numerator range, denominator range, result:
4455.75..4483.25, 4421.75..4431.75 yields 1.08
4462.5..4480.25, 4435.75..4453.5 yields 1.03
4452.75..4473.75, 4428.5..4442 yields 1.09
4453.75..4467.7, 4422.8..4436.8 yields 1.08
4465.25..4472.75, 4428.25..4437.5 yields 1.17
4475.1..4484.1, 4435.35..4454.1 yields 1.00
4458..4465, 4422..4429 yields 1.03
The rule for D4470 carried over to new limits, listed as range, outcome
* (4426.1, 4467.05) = 6.59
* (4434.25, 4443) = 6.6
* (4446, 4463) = 6.88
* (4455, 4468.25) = 6.78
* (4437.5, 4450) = 6.79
